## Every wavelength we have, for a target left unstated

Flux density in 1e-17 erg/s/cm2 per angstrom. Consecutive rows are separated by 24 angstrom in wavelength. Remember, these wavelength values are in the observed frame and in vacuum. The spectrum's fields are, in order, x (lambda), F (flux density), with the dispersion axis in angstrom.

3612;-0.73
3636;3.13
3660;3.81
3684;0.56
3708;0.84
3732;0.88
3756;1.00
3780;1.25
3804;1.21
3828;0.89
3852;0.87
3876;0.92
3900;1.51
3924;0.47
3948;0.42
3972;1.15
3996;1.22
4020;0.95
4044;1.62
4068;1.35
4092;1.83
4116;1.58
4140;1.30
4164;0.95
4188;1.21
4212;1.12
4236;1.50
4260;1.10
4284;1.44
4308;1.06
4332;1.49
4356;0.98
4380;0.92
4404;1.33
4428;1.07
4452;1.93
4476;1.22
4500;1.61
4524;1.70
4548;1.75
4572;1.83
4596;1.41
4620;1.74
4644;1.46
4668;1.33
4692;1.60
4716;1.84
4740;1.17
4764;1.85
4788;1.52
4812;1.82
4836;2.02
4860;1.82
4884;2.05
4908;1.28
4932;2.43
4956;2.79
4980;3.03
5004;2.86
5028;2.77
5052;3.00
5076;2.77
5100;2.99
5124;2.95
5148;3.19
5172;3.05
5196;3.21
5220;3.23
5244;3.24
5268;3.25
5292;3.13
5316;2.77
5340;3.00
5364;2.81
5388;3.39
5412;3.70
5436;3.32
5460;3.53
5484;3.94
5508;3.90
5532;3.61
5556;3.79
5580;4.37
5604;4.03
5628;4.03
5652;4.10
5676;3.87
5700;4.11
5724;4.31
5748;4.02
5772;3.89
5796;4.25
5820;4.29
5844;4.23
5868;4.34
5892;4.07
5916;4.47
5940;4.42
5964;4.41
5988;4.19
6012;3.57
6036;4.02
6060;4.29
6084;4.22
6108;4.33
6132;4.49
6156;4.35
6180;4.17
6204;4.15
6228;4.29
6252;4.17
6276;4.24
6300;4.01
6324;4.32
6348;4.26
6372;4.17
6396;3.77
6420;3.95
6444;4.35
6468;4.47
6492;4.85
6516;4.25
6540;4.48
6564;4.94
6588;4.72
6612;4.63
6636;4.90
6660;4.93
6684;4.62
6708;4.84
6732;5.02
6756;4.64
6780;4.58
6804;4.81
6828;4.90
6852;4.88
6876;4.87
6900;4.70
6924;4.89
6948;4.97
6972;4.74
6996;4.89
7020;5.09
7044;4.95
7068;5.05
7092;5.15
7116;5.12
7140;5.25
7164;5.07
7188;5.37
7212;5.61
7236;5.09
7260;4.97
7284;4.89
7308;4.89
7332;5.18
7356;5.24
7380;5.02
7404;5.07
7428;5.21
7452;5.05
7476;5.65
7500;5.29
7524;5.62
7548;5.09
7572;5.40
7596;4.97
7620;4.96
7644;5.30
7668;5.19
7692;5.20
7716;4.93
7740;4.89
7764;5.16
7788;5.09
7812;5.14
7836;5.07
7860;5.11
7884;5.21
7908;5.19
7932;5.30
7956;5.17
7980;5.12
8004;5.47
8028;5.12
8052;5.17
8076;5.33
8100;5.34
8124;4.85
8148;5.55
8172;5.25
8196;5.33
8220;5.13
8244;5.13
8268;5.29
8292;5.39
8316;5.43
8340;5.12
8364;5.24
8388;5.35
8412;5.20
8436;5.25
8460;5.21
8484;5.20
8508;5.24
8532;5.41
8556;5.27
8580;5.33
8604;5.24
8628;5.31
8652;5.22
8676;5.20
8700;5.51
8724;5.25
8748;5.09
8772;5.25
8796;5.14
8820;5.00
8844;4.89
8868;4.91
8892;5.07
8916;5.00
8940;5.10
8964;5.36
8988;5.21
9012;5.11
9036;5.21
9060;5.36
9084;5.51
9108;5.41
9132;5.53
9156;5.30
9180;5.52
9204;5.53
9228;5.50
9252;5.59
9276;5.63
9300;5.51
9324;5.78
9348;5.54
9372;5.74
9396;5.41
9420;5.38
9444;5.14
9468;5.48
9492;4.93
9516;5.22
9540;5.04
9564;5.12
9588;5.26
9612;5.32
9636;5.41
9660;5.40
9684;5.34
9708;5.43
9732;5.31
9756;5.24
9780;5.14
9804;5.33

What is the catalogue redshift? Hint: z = 0.237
